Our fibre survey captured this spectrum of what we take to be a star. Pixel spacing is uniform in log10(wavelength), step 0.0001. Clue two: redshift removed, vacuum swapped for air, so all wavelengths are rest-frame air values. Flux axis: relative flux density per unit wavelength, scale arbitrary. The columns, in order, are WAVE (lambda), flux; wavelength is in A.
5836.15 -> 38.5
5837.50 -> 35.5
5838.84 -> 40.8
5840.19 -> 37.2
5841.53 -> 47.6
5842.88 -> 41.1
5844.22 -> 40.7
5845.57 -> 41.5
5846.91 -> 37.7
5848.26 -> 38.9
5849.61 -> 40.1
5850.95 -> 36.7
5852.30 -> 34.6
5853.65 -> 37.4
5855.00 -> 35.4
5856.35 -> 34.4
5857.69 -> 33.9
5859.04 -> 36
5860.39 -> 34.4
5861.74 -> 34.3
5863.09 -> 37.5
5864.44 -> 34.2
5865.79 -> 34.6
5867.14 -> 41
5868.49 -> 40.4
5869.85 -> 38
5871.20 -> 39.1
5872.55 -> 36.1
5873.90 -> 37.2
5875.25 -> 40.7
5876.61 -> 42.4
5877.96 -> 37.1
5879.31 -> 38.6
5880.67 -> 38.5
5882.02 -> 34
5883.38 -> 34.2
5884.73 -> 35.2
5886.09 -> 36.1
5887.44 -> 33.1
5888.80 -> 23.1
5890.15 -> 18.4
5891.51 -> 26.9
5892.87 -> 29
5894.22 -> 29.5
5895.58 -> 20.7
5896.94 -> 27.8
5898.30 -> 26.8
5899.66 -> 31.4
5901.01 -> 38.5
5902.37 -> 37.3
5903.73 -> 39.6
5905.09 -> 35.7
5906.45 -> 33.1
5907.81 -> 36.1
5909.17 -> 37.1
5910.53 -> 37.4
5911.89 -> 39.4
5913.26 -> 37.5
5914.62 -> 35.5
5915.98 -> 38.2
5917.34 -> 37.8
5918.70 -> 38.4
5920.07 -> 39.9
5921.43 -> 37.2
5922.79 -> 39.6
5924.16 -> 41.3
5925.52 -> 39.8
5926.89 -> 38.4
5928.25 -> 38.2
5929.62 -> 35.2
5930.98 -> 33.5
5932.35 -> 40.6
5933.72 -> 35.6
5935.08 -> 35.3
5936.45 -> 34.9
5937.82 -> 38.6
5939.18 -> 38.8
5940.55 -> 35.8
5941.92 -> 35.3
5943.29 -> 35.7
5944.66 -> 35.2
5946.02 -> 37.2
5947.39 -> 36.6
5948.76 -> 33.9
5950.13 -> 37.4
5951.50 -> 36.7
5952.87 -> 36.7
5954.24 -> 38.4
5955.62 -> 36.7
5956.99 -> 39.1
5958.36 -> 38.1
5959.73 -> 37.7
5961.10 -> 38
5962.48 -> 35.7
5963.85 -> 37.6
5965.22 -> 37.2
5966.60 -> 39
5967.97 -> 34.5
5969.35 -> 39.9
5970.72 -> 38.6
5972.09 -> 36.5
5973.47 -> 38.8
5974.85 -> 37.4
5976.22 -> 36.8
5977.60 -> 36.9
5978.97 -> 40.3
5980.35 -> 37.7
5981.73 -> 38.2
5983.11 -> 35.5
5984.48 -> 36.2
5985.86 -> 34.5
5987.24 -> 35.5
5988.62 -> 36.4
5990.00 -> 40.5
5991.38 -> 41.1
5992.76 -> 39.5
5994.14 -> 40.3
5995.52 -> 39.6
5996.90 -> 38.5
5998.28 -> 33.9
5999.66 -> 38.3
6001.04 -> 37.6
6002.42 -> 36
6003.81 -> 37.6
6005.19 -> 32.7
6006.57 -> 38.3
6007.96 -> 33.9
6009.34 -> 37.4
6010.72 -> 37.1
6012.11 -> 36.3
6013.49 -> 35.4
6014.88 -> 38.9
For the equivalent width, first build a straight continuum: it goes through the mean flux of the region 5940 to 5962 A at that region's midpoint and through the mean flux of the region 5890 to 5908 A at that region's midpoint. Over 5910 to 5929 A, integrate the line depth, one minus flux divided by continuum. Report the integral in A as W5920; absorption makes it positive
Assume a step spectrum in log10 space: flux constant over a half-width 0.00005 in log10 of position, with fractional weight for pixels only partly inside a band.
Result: -2.97 A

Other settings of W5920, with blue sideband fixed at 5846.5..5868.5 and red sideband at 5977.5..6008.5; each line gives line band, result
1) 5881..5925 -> 3.3 A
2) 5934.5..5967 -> 0.2 A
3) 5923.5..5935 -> -0.2 A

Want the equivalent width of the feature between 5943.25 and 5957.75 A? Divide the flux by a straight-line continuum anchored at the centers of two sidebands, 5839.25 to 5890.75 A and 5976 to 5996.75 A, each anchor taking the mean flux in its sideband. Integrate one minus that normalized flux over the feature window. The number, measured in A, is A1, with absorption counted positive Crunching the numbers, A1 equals 0.3 A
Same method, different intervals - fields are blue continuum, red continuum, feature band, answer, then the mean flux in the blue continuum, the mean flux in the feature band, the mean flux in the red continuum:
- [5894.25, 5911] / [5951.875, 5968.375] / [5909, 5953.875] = -2.47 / 33.3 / 37.2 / 37.4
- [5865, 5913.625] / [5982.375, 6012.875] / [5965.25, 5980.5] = -0.55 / 34.5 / 37.8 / 37.1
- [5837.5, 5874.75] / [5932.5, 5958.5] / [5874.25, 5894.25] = 2.22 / 37.8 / 33.3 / 36.7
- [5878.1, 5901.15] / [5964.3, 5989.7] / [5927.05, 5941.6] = -1.13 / 30.7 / 36.7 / 37.3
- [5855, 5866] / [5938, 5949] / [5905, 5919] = -0.45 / 35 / 36.9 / 36.3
